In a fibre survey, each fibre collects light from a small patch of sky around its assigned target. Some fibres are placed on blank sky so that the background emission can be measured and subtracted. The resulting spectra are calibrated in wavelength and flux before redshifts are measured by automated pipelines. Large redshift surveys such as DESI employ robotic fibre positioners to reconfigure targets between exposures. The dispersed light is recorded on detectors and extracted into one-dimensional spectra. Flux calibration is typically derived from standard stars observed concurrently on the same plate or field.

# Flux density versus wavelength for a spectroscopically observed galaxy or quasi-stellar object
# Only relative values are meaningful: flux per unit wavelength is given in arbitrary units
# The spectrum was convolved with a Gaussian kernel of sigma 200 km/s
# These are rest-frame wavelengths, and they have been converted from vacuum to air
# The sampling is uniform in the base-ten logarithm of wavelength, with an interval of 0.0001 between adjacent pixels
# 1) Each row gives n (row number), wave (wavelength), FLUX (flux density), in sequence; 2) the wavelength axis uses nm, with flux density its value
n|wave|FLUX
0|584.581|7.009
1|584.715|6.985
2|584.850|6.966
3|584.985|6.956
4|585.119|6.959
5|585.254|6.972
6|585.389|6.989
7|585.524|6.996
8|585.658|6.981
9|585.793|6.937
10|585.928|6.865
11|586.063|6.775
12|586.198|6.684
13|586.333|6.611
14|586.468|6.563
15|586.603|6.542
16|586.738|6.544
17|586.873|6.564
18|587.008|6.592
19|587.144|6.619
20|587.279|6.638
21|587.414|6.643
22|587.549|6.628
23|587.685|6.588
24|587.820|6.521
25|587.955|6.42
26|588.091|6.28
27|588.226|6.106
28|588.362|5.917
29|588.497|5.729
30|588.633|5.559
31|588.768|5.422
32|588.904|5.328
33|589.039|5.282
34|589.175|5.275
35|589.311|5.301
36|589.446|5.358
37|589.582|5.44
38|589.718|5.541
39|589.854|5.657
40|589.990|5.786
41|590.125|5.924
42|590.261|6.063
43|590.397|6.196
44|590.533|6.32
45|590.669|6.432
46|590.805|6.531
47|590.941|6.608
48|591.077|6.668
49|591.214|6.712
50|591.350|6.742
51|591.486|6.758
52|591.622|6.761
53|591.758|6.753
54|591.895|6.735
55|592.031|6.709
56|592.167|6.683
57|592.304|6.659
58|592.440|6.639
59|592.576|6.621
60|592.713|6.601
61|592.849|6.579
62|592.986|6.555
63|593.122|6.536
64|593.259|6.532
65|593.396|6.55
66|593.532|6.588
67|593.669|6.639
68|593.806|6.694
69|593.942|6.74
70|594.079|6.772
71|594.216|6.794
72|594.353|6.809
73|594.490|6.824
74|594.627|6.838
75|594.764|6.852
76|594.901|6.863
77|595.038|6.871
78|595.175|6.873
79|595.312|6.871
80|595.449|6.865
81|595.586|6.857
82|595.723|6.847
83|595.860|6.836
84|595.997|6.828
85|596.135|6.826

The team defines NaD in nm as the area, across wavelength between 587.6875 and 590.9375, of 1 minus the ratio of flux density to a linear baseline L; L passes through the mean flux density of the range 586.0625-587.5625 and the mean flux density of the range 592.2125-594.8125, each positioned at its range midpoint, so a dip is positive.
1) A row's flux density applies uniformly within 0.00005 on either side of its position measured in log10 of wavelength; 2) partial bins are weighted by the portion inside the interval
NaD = 0.37 nm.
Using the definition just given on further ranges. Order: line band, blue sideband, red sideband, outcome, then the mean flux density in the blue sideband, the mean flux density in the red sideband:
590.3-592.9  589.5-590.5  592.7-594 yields -0.18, 5.81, 6.6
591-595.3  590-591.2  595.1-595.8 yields -0.06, 6.33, 6.87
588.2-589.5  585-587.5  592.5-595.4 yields 0.24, 6.75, 6.71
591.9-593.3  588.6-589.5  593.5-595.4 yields -0.07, 5.36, 6.79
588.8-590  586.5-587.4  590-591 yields 0.18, 6.59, 6.27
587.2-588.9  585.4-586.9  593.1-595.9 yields 0.15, 6.75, 6.77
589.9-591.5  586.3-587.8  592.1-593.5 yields 0.05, 6.59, 6.6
